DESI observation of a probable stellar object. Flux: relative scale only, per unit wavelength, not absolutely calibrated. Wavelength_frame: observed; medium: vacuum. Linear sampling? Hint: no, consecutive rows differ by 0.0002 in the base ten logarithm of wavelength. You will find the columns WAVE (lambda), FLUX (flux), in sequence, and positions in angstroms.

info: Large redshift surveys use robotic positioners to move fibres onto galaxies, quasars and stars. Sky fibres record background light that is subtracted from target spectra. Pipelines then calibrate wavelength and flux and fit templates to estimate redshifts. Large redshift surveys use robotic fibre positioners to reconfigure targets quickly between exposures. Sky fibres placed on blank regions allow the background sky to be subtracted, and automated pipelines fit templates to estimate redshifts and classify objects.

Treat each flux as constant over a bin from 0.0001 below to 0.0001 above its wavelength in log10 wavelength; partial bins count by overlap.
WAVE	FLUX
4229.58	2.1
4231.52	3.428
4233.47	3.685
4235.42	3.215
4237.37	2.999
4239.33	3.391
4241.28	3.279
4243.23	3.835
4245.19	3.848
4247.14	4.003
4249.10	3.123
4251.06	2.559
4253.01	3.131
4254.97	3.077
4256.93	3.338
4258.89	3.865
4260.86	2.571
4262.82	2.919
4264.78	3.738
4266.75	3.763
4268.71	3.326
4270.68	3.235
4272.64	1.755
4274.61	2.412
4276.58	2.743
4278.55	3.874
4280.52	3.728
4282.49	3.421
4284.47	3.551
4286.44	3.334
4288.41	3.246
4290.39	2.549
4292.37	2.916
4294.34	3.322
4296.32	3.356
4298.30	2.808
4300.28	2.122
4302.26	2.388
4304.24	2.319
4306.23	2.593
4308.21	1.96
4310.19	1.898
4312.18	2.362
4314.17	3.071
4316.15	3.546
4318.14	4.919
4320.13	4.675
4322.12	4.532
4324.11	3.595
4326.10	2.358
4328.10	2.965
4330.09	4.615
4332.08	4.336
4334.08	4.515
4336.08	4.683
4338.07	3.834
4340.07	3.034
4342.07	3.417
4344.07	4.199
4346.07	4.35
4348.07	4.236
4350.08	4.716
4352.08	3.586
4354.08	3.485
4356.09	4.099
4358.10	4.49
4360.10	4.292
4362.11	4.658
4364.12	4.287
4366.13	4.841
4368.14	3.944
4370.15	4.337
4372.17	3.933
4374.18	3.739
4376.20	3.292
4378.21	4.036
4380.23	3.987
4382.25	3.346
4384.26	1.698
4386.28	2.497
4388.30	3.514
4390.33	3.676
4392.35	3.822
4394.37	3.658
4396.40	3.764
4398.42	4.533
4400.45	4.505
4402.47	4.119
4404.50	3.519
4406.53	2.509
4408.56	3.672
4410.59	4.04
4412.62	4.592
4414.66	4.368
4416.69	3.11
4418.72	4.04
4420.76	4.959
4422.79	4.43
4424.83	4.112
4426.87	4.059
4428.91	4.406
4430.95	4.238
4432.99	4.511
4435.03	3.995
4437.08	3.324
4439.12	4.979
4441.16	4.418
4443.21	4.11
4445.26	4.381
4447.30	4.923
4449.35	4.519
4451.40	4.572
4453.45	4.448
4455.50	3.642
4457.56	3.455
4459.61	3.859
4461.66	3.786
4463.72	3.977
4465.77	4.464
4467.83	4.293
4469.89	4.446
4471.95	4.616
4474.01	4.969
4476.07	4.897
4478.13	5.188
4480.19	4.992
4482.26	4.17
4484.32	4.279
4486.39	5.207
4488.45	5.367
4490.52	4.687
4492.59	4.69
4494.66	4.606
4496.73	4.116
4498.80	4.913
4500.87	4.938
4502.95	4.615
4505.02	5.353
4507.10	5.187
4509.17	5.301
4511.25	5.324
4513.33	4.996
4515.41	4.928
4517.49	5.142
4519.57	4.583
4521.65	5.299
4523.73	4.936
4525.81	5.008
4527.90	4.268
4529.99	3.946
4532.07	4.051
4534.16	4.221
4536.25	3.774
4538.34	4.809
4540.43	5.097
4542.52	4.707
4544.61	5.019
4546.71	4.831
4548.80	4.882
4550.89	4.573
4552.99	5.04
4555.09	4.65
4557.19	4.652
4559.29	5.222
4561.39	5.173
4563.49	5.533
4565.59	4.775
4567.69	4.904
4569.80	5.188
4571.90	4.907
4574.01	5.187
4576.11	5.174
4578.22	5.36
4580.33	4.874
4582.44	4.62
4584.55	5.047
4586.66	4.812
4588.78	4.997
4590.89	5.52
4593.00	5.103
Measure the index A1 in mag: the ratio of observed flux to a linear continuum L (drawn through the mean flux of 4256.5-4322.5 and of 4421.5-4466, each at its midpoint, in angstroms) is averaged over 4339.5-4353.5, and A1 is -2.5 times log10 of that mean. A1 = -0.13 mag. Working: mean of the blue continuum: 3.11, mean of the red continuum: 4.21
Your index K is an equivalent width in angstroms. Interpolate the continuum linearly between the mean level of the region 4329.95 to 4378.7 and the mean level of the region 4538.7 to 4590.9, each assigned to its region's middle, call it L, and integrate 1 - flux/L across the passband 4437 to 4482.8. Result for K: 1.6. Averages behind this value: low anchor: 4.11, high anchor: 4.98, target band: 4.39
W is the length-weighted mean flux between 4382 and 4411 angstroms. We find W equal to 3.52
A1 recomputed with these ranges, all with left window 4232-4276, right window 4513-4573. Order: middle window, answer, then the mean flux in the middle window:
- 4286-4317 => 0.27 mag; 2.72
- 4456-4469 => 0.10 mag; 3.96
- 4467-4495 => -0.07 mag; 4.75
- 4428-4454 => -0.03 mag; 4.37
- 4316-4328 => -0.09 mag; 3.89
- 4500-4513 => -0.12 mag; 5.11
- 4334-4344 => -0.05 mag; 3.87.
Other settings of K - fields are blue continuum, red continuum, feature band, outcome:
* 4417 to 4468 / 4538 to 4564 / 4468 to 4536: -2.5 angstroms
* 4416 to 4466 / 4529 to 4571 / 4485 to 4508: -2.0 angstroms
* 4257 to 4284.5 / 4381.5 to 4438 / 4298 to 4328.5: 3.4 angstroms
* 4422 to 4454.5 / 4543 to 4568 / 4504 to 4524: -1.6 angstroms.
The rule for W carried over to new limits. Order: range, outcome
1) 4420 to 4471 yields 4.25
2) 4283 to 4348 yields 3.37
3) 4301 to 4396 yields 3.66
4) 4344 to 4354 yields 4.15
